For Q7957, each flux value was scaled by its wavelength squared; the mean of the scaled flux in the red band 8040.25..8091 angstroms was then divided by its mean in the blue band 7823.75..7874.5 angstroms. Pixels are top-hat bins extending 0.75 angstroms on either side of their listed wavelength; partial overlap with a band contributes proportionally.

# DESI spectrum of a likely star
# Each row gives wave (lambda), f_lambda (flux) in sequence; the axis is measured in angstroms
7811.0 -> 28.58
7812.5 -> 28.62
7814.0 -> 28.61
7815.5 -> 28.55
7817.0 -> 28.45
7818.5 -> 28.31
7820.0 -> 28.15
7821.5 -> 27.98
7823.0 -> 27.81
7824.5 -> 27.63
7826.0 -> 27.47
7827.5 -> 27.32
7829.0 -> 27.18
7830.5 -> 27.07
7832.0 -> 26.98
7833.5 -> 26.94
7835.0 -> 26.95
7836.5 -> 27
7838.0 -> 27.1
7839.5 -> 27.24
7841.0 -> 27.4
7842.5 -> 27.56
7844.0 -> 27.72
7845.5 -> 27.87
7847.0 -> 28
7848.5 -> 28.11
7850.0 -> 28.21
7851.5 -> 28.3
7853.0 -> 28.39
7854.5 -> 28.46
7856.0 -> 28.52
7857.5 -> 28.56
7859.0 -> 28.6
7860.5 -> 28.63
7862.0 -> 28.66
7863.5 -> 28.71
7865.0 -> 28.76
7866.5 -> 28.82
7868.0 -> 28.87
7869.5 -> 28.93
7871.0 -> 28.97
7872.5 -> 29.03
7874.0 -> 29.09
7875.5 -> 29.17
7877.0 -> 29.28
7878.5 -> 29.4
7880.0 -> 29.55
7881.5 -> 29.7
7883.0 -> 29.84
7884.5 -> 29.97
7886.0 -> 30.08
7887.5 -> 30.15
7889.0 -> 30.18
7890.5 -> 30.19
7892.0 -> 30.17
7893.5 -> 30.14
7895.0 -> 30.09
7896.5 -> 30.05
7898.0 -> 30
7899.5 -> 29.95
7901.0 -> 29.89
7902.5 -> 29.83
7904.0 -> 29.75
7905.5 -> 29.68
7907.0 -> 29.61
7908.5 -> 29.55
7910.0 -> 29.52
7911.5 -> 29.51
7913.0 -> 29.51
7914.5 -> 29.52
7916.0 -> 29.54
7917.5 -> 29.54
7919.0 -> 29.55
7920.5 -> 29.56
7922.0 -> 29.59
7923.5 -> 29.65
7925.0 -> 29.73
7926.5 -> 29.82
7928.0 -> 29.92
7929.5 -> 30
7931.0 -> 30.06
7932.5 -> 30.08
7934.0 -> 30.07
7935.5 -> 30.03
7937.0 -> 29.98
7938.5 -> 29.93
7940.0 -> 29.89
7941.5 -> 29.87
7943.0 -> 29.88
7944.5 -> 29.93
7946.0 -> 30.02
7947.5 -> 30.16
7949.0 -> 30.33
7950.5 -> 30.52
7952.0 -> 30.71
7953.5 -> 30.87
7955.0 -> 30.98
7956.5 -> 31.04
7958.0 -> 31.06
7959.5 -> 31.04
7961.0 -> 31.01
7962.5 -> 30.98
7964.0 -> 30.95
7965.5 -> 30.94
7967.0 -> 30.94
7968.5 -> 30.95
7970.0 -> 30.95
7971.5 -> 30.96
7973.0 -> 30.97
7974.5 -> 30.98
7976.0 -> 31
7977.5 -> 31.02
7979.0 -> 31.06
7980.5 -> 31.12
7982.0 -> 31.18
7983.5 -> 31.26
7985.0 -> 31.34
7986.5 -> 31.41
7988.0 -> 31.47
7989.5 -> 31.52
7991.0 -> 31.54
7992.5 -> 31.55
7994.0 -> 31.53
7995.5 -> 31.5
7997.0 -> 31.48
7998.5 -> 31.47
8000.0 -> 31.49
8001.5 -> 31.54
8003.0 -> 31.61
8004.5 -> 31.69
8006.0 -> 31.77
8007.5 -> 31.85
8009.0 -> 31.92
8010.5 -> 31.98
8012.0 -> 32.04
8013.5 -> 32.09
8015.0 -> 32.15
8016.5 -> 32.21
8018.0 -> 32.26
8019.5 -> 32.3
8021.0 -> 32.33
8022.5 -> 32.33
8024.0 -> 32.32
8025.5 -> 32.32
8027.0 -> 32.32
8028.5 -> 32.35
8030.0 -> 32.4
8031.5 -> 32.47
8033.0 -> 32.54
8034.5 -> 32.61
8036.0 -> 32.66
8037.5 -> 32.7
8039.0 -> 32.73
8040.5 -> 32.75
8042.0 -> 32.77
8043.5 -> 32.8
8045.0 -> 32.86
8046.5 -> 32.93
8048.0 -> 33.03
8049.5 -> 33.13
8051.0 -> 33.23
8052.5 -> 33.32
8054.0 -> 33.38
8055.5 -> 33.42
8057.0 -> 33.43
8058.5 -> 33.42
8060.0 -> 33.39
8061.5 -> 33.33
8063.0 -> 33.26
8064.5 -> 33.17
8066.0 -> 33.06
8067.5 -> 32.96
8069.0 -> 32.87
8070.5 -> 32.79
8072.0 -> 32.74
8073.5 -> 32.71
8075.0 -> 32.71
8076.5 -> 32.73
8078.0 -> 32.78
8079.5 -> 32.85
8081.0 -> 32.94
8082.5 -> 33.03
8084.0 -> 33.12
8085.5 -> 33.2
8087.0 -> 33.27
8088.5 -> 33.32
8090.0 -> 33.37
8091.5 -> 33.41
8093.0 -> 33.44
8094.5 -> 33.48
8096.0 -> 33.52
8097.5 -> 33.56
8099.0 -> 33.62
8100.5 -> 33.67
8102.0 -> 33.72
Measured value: 1.2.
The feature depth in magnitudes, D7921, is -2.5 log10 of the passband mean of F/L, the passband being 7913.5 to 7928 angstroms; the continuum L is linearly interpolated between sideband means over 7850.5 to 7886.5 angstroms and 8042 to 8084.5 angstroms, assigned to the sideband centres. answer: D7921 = 0.02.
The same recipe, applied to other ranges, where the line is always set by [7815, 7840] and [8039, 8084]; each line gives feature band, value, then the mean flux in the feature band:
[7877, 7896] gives -0.04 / 29.9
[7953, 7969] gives -0.01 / 31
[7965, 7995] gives 0.00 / 31.2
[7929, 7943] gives 0.00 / 30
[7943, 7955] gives 0.00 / 30.4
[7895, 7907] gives -0.02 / 29.9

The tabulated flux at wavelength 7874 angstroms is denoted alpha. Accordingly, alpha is 29.09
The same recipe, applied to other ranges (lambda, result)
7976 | 31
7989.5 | 31.52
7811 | 28.58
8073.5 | 32.71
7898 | 30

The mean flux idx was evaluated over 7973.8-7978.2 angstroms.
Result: 31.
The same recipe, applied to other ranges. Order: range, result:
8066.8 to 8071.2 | 32.9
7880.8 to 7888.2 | 29.9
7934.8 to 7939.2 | 30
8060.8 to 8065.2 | 33.3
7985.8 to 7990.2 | 31.5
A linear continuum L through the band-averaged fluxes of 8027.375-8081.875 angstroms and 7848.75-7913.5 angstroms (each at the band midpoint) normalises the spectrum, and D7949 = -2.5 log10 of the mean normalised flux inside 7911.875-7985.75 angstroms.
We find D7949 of 0.012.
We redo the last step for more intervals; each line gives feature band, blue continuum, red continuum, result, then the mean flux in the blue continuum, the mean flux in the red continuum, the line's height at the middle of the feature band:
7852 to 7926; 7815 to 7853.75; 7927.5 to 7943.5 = -0.02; 27.7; 30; 28.9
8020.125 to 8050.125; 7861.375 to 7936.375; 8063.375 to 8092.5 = -0.01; 29.6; 33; 32.2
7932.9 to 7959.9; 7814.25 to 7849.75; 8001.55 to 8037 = 0.00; 27.6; 32.2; 30.4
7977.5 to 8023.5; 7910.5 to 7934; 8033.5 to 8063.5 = 0.00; 29.7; 33.1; 31.8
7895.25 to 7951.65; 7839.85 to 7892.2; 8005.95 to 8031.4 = 0.01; 28.9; 32.2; 30.1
